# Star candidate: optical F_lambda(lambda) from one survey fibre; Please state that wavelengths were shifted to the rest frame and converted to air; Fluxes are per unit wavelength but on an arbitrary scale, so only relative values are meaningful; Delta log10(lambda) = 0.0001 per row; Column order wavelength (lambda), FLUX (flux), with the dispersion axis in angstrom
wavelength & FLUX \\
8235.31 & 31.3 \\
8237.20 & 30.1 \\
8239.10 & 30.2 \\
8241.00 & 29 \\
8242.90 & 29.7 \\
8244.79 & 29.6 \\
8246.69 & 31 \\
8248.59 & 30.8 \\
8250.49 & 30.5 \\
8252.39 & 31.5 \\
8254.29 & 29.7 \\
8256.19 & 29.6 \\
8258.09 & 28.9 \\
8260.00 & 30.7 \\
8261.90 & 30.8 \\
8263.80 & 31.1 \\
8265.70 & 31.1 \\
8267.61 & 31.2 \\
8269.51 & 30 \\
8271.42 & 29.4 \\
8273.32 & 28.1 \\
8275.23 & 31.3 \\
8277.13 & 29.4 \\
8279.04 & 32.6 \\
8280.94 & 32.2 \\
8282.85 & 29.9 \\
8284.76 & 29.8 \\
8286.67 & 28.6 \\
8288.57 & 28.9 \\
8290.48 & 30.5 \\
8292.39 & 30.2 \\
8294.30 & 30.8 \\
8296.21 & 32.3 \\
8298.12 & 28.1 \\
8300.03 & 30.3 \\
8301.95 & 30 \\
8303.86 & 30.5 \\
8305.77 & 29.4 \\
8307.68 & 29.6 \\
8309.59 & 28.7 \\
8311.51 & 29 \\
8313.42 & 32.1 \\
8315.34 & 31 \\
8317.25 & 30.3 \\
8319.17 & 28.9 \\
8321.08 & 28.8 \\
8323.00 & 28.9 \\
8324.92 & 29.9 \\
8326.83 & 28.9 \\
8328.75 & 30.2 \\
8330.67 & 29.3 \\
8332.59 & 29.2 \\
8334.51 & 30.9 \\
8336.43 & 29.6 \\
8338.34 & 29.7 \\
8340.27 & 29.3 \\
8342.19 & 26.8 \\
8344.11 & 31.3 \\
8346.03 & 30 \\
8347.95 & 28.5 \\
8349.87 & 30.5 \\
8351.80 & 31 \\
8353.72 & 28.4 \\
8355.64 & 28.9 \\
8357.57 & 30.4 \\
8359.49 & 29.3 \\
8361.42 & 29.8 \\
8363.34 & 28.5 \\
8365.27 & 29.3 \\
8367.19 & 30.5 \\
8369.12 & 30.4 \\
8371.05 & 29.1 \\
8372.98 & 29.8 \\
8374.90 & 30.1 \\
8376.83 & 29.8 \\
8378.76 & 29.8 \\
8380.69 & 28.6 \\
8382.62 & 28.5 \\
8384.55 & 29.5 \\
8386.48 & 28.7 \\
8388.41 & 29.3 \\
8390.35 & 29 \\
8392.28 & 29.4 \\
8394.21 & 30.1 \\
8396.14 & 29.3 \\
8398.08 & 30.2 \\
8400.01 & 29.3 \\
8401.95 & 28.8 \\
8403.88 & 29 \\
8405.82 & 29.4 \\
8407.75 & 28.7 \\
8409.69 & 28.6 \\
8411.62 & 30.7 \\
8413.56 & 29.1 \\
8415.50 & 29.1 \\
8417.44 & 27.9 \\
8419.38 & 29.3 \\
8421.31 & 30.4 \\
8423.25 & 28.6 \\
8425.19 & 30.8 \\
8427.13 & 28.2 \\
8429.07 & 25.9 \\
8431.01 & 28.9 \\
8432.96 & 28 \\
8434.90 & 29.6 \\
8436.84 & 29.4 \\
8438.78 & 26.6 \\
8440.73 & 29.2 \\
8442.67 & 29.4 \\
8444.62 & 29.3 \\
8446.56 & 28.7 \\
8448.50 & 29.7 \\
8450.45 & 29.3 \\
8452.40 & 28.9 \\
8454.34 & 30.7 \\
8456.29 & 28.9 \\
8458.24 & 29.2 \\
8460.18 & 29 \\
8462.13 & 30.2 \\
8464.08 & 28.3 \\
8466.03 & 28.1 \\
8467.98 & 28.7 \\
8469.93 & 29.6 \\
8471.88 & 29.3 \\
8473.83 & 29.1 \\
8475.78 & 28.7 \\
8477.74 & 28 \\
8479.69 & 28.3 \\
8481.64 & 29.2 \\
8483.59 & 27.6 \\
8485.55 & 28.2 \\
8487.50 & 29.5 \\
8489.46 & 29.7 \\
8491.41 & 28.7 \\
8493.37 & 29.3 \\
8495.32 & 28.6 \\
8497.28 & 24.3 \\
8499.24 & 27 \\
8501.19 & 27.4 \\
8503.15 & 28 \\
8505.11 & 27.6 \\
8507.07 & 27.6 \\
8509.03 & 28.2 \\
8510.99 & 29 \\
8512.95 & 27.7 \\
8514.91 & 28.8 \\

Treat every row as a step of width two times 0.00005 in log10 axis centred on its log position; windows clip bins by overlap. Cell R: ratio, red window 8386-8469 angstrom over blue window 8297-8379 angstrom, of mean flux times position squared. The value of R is 1.00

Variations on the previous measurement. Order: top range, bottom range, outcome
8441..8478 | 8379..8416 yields 1.01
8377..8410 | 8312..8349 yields 1.00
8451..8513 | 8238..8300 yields 0.99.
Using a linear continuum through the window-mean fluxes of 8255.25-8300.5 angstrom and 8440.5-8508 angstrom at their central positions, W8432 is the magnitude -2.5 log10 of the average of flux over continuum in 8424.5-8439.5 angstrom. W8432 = 0.02 mag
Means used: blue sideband 30.2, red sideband 28.7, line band 28.4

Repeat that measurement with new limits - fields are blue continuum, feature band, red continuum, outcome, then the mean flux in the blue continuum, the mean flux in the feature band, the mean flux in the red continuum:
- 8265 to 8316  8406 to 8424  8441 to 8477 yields 0.01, 30.2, 29.2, 29.2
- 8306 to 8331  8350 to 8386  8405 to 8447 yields -0.01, 29.7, 29.5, 28.9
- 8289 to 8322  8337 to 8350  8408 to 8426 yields 0.01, 30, 29.4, 29.4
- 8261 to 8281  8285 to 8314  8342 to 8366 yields 0.01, 30.6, 29.9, 29.5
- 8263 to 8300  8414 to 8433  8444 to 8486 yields 0.02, 30.3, 28.7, 29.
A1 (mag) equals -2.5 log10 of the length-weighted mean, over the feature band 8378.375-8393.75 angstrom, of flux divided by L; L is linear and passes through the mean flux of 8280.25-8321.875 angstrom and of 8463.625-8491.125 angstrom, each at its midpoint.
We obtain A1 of 0.01 mag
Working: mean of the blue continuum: 30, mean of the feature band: 29.1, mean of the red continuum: 28.7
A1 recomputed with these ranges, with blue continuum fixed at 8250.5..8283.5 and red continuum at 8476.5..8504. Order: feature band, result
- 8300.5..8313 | 0.01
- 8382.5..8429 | -0.01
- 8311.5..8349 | 0.01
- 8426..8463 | -0.01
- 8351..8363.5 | 0.00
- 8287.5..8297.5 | -0.01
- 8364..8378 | -0.02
